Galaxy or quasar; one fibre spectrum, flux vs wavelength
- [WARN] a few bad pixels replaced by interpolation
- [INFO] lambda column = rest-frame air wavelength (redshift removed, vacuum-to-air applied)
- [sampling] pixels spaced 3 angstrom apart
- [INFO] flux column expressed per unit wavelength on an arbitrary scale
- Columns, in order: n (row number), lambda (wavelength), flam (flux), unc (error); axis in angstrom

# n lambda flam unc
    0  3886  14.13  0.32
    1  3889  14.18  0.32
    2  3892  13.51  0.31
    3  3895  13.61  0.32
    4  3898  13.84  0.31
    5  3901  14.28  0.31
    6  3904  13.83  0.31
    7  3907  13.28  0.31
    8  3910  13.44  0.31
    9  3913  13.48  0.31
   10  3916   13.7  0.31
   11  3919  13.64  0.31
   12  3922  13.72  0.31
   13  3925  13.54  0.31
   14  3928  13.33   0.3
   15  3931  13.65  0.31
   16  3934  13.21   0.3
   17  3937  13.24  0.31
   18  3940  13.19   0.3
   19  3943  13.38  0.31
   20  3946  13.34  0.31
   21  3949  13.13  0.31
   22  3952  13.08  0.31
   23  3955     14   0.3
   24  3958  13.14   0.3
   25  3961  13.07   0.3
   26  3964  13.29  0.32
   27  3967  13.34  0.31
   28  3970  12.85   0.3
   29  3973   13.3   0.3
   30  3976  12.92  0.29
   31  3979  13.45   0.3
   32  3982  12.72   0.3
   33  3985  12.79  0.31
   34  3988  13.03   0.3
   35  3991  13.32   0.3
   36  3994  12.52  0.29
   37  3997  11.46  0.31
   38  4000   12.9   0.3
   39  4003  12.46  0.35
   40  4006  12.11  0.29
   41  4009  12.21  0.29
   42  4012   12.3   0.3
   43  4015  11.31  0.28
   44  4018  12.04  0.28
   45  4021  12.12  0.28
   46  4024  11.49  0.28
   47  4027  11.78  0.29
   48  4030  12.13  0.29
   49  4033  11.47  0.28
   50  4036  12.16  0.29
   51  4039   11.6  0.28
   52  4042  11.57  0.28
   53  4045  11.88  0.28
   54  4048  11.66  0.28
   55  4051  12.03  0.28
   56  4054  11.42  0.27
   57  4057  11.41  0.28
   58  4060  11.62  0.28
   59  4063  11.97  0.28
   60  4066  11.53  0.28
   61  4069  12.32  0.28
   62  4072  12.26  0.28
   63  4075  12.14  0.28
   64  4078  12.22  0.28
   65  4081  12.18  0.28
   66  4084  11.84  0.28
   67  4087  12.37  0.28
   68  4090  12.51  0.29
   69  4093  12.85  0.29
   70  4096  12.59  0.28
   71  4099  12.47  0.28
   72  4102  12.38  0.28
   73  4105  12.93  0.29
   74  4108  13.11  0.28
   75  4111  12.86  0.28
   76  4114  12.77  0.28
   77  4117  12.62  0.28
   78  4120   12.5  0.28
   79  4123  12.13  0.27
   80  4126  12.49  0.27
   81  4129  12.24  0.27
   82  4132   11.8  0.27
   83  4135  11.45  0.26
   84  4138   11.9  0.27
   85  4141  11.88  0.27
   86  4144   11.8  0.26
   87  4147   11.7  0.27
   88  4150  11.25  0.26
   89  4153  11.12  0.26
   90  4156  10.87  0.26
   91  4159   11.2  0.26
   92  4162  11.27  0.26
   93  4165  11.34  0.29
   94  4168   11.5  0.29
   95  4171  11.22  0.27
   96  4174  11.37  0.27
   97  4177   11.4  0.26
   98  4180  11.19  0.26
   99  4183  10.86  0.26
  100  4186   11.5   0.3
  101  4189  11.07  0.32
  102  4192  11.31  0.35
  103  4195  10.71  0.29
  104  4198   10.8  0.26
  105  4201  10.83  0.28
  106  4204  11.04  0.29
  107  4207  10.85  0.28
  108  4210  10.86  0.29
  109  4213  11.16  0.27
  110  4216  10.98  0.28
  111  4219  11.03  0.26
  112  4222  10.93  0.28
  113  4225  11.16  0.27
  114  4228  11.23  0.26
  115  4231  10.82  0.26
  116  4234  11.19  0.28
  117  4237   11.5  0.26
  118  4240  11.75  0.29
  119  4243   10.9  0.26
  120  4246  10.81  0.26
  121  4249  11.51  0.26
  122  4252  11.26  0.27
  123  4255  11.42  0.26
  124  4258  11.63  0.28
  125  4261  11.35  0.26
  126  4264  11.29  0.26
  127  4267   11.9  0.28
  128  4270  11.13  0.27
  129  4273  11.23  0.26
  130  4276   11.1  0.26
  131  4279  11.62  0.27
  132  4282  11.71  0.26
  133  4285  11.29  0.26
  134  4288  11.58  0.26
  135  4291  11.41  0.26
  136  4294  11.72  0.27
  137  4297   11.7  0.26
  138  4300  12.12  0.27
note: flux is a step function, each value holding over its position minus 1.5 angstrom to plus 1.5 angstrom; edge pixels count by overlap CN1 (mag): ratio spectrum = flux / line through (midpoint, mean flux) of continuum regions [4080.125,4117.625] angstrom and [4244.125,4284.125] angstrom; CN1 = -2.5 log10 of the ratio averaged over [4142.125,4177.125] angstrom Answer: 0.074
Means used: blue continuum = 12.6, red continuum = 11.4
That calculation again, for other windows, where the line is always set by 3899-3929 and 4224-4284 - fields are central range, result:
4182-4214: 0.07 mag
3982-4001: 0.04 mag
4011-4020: 0.09 mag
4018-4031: 0.09 mag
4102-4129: -0.03 mag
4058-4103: 0.03 mag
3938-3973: 0.01 mag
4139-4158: 0.06 mag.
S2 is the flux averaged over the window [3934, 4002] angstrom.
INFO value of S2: 13.1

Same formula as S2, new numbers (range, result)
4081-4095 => 12.4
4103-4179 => 11.9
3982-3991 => 12.9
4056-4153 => 12.2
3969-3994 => 13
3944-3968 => 13.3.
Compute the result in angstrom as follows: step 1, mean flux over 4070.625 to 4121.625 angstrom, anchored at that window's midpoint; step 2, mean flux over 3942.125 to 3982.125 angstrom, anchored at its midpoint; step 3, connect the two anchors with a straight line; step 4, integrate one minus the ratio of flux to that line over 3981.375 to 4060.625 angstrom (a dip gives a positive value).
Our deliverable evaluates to 5.3 angstrom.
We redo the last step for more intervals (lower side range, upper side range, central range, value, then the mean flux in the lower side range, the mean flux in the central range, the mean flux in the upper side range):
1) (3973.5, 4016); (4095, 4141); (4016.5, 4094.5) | 3.36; 12.6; 11.9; 12.4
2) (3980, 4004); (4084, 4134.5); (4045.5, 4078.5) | 1.85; 12.7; 11.9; 12.5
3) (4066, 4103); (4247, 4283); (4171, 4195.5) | 1.29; 12.3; 11.2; 11.4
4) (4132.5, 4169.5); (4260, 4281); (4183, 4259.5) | 1.91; 11.4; 11.1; 11.4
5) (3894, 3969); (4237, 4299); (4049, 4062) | 1.10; 13.5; 11.6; 11.4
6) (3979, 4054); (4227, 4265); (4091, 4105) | -0.91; 12.1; 12.6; 11.3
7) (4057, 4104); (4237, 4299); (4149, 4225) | 4.21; 12.2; 11.1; 11.4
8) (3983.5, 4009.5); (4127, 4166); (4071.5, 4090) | -0.33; 12.5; 12.2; 11.5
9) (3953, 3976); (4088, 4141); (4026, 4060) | 2.90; 13.3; 11.7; 12.4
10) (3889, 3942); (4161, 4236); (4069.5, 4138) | -2.60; 13.6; 12.4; 11.1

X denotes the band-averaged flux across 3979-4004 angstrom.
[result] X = 12.7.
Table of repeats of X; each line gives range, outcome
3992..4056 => 11.9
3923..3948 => 13.4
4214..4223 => 11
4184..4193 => 11.3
